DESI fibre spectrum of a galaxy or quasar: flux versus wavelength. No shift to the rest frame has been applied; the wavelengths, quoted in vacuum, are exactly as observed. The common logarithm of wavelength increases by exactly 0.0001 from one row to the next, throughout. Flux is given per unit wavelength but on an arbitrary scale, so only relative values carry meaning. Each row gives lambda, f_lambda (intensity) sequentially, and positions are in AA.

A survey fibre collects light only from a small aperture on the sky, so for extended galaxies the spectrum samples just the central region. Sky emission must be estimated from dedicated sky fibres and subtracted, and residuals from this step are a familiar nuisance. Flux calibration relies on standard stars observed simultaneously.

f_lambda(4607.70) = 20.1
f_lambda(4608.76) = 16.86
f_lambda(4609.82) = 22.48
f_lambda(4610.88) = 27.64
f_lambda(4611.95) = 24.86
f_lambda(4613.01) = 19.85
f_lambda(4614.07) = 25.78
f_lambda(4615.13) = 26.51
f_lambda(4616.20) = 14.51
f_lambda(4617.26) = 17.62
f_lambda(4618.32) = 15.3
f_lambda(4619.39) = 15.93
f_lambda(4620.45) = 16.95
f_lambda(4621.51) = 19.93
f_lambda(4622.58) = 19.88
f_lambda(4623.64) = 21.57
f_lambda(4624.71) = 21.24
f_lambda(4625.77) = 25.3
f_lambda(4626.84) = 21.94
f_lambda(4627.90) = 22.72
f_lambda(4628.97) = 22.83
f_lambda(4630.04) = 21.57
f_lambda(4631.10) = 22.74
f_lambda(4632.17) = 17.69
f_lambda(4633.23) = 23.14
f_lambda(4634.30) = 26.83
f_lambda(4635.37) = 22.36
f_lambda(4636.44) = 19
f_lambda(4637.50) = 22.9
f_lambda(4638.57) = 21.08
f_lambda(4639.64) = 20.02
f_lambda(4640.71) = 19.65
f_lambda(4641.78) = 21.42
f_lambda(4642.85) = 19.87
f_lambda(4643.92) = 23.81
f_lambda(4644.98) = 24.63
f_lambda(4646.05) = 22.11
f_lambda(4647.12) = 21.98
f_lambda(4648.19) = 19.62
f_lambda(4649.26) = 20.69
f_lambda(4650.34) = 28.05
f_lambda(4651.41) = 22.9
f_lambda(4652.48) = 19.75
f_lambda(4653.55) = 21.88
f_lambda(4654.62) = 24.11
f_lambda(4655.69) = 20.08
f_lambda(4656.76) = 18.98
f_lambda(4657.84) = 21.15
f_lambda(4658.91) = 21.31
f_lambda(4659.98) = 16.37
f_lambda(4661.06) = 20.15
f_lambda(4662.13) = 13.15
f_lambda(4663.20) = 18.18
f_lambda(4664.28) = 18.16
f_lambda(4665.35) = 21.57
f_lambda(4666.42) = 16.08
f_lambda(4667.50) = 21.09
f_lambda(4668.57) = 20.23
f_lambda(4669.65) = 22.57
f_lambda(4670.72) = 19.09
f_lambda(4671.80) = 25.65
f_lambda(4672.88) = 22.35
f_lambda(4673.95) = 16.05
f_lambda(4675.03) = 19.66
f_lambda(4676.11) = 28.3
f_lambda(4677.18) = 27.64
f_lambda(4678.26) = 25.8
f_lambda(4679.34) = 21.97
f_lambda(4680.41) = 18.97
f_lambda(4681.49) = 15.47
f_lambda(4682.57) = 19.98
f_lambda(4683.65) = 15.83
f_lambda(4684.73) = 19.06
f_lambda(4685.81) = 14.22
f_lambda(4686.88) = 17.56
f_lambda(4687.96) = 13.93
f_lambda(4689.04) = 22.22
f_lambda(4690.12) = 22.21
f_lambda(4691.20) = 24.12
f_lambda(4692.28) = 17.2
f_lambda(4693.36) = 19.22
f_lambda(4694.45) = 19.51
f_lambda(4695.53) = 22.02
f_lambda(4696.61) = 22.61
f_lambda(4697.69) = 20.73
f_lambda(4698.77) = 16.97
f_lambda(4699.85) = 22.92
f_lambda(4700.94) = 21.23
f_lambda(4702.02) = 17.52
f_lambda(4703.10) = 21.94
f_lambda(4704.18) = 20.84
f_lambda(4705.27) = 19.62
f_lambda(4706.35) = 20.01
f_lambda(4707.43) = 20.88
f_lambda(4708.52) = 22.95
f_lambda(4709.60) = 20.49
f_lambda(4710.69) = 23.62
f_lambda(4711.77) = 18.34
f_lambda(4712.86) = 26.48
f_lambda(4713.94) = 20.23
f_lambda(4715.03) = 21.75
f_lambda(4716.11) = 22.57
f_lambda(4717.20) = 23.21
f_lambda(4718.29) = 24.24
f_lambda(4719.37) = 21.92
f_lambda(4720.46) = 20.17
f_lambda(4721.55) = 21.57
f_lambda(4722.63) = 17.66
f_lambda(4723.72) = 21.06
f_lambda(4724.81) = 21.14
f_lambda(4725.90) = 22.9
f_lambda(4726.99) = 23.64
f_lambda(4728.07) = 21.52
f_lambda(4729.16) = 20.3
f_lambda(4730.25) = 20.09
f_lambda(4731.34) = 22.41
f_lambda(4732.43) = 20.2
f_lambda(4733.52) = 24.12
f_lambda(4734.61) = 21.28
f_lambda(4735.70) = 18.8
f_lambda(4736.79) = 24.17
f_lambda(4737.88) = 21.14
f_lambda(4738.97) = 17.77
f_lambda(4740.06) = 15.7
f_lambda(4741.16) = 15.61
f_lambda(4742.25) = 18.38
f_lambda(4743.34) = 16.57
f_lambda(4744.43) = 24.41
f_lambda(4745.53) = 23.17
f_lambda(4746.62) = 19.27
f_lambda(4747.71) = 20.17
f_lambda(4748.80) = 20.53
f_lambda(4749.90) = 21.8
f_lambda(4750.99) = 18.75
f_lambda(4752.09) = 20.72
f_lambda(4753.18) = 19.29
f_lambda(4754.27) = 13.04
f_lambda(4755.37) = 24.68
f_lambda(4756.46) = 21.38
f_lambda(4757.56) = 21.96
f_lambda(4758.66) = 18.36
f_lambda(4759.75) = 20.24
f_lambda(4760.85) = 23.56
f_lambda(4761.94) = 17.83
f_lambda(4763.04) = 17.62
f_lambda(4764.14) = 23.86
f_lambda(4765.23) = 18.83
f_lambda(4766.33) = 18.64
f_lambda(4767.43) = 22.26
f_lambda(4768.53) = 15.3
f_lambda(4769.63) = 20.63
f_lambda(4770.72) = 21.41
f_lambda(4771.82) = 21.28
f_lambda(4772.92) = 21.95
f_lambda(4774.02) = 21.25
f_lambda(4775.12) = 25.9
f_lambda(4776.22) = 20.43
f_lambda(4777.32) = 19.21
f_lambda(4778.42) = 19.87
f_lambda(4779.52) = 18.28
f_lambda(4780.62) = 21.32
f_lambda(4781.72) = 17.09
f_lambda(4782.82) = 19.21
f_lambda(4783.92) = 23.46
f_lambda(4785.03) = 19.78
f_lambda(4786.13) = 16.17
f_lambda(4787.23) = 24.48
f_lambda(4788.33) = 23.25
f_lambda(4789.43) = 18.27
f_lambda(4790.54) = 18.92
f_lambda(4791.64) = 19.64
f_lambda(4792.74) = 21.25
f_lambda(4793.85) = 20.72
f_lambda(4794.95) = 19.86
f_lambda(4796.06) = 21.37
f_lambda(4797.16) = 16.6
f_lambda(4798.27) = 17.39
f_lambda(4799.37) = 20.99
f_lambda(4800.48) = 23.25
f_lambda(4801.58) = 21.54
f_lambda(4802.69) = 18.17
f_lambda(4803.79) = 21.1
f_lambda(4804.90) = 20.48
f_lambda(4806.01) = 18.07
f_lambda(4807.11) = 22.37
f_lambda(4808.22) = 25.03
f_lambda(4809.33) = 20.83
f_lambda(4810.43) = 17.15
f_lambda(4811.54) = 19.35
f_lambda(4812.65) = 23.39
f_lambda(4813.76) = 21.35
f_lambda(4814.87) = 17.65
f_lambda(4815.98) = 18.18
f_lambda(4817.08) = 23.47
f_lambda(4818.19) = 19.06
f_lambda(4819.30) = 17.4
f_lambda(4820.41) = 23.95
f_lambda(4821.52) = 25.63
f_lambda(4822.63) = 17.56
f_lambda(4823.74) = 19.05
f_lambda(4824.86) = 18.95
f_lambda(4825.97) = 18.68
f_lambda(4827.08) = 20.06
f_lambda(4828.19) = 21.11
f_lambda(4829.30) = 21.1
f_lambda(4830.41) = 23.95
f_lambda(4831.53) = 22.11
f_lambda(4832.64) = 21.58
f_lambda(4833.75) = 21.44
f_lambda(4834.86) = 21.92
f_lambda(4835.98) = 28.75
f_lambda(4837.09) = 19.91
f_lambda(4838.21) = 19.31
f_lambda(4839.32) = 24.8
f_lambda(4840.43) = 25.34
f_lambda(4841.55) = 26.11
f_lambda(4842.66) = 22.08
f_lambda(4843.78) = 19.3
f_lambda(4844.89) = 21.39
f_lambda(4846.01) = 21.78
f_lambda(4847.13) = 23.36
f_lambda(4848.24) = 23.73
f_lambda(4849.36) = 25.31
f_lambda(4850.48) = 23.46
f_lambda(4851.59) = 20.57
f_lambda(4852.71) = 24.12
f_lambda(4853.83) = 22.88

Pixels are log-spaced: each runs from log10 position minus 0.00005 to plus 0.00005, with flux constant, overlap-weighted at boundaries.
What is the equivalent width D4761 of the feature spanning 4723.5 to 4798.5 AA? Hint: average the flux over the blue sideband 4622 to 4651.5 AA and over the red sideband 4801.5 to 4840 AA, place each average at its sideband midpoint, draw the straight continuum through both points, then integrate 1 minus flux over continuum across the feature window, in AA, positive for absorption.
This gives 3.6 AA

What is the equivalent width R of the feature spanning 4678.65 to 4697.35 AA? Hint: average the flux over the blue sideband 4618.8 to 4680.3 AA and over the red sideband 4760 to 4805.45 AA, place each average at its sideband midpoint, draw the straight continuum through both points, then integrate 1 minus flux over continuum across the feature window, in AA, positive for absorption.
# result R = 1.5 AA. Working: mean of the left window 21.2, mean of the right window 20.3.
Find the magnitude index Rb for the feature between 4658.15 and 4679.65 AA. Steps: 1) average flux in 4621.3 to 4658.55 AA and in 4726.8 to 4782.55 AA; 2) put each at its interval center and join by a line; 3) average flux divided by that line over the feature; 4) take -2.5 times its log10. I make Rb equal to 0.034 mag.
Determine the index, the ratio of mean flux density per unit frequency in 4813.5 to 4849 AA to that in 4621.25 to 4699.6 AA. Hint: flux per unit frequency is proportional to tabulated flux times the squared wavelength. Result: 1.11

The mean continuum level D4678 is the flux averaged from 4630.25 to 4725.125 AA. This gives 20.9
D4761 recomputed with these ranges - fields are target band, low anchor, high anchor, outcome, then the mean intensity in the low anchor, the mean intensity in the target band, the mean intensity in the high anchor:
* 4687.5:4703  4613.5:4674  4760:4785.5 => 0.3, 20.9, 20.3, 20.4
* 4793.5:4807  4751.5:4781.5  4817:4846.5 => 0.6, 20.3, 20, 21.7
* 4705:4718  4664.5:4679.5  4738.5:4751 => -0.8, 21.9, 21.8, 19.4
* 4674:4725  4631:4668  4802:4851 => 0.8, 20.9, 20.8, 21.5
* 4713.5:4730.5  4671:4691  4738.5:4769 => -1.3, 20.4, 21.5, 19.6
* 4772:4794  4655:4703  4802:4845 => 0.4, 20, 20.5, 21.2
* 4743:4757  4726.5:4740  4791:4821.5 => 0.4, 21.1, 20.4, 20.4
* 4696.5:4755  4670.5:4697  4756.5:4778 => -0.6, 20.4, 20.7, 20.6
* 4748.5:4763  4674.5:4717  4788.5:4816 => 0.2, 20.7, 20.1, 20.2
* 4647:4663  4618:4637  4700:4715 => 0.4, 21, 20.6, 21.2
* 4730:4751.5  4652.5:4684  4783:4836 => 0.3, 20.4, 20.2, 20.7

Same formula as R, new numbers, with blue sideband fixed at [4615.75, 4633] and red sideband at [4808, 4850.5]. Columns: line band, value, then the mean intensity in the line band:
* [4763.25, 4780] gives 0.46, 20.6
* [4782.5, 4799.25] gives 0.97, 20.1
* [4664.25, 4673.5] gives -0.25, 20.9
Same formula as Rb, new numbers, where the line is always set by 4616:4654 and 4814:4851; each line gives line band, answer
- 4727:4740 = 0.023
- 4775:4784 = 0.076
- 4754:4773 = 0.069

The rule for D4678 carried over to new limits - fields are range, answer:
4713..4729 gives 21.8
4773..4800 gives 20.2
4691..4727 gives 21.1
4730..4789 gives 20.3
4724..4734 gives 21.8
